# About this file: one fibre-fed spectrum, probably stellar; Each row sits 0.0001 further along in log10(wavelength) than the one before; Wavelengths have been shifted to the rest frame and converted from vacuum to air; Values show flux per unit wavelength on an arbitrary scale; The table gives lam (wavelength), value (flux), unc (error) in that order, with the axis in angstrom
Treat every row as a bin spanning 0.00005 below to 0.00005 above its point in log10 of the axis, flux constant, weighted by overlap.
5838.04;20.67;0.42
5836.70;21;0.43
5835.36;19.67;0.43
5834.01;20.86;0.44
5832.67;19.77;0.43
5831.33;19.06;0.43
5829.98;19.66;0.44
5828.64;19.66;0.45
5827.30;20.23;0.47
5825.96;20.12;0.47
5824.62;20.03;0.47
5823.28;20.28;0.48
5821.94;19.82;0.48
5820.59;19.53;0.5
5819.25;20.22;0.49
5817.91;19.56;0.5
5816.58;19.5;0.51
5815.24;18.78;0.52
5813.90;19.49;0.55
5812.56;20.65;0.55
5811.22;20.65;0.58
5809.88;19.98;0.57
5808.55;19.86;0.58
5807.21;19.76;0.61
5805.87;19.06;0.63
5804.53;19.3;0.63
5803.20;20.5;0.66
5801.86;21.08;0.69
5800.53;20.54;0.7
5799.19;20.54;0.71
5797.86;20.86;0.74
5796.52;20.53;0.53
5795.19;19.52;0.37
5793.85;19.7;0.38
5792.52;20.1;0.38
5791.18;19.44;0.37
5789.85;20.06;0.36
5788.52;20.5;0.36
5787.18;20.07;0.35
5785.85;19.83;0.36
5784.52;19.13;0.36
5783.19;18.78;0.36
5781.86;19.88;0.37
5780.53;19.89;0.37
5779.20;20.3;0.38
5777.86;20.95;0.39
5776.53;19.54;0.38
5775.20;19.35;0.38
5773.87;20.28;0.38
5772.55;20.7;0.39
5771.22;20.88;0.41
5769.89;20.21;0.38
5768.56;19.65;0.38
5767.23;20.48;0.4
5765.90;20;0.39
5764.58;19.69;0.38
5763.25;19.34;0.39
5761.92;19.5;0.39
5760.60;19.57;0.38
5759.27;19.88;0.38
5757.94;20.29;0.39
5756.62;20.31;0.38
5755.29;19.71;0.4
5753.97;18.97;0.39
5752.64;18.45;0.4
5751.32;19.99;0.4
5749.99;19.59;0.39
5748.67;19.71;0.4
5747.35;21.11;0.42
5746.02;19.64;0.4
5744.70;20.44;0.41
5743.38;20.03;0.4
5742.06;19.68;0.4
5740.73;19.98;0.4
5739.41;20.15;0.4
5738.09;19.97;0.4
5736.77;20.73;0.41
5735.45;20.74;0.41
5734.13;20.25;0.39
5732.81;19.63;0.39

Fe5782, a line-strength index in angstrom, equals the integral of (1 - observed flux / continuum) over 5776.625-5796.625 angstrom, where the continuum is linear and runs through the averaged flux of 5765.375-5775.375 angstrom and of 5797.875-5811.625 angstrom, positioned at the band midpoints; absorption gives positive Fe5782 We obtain 0.31 angstrom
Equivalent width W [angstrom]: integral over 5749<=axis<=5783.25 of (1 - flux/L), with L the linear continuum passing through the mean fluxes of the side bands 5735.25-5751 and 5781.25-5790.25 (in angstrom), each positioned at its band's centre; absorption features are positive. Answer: 0.1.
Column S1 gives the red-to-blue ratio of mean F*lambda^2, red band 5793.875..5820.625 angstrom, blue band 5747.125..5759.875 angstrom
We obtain 1.0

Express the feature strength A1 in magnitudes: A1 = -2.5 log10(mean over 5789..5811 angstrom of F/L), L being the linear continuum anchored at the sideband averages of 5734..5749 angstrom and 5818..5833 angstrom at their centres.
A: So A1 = -0.01 mag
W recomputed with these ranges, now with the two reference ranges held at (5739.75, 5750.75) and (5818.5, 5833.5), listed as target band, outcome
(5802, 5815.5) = 0.0 angstrom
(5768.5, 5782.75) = -0.1 angstrom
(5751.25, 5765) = 0.3 angstrom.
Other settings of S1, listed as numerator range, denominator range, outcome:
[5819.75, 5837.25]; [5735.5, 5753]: 1.03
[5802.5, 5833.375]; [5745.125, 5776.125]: 1.02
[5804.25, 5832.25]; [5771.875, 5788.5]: 1.01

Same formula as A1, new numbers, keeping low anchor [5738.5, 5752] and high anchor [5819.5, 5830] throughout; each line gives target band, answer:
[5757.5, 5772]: 0.00 mag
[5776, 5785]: 0.01 mag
